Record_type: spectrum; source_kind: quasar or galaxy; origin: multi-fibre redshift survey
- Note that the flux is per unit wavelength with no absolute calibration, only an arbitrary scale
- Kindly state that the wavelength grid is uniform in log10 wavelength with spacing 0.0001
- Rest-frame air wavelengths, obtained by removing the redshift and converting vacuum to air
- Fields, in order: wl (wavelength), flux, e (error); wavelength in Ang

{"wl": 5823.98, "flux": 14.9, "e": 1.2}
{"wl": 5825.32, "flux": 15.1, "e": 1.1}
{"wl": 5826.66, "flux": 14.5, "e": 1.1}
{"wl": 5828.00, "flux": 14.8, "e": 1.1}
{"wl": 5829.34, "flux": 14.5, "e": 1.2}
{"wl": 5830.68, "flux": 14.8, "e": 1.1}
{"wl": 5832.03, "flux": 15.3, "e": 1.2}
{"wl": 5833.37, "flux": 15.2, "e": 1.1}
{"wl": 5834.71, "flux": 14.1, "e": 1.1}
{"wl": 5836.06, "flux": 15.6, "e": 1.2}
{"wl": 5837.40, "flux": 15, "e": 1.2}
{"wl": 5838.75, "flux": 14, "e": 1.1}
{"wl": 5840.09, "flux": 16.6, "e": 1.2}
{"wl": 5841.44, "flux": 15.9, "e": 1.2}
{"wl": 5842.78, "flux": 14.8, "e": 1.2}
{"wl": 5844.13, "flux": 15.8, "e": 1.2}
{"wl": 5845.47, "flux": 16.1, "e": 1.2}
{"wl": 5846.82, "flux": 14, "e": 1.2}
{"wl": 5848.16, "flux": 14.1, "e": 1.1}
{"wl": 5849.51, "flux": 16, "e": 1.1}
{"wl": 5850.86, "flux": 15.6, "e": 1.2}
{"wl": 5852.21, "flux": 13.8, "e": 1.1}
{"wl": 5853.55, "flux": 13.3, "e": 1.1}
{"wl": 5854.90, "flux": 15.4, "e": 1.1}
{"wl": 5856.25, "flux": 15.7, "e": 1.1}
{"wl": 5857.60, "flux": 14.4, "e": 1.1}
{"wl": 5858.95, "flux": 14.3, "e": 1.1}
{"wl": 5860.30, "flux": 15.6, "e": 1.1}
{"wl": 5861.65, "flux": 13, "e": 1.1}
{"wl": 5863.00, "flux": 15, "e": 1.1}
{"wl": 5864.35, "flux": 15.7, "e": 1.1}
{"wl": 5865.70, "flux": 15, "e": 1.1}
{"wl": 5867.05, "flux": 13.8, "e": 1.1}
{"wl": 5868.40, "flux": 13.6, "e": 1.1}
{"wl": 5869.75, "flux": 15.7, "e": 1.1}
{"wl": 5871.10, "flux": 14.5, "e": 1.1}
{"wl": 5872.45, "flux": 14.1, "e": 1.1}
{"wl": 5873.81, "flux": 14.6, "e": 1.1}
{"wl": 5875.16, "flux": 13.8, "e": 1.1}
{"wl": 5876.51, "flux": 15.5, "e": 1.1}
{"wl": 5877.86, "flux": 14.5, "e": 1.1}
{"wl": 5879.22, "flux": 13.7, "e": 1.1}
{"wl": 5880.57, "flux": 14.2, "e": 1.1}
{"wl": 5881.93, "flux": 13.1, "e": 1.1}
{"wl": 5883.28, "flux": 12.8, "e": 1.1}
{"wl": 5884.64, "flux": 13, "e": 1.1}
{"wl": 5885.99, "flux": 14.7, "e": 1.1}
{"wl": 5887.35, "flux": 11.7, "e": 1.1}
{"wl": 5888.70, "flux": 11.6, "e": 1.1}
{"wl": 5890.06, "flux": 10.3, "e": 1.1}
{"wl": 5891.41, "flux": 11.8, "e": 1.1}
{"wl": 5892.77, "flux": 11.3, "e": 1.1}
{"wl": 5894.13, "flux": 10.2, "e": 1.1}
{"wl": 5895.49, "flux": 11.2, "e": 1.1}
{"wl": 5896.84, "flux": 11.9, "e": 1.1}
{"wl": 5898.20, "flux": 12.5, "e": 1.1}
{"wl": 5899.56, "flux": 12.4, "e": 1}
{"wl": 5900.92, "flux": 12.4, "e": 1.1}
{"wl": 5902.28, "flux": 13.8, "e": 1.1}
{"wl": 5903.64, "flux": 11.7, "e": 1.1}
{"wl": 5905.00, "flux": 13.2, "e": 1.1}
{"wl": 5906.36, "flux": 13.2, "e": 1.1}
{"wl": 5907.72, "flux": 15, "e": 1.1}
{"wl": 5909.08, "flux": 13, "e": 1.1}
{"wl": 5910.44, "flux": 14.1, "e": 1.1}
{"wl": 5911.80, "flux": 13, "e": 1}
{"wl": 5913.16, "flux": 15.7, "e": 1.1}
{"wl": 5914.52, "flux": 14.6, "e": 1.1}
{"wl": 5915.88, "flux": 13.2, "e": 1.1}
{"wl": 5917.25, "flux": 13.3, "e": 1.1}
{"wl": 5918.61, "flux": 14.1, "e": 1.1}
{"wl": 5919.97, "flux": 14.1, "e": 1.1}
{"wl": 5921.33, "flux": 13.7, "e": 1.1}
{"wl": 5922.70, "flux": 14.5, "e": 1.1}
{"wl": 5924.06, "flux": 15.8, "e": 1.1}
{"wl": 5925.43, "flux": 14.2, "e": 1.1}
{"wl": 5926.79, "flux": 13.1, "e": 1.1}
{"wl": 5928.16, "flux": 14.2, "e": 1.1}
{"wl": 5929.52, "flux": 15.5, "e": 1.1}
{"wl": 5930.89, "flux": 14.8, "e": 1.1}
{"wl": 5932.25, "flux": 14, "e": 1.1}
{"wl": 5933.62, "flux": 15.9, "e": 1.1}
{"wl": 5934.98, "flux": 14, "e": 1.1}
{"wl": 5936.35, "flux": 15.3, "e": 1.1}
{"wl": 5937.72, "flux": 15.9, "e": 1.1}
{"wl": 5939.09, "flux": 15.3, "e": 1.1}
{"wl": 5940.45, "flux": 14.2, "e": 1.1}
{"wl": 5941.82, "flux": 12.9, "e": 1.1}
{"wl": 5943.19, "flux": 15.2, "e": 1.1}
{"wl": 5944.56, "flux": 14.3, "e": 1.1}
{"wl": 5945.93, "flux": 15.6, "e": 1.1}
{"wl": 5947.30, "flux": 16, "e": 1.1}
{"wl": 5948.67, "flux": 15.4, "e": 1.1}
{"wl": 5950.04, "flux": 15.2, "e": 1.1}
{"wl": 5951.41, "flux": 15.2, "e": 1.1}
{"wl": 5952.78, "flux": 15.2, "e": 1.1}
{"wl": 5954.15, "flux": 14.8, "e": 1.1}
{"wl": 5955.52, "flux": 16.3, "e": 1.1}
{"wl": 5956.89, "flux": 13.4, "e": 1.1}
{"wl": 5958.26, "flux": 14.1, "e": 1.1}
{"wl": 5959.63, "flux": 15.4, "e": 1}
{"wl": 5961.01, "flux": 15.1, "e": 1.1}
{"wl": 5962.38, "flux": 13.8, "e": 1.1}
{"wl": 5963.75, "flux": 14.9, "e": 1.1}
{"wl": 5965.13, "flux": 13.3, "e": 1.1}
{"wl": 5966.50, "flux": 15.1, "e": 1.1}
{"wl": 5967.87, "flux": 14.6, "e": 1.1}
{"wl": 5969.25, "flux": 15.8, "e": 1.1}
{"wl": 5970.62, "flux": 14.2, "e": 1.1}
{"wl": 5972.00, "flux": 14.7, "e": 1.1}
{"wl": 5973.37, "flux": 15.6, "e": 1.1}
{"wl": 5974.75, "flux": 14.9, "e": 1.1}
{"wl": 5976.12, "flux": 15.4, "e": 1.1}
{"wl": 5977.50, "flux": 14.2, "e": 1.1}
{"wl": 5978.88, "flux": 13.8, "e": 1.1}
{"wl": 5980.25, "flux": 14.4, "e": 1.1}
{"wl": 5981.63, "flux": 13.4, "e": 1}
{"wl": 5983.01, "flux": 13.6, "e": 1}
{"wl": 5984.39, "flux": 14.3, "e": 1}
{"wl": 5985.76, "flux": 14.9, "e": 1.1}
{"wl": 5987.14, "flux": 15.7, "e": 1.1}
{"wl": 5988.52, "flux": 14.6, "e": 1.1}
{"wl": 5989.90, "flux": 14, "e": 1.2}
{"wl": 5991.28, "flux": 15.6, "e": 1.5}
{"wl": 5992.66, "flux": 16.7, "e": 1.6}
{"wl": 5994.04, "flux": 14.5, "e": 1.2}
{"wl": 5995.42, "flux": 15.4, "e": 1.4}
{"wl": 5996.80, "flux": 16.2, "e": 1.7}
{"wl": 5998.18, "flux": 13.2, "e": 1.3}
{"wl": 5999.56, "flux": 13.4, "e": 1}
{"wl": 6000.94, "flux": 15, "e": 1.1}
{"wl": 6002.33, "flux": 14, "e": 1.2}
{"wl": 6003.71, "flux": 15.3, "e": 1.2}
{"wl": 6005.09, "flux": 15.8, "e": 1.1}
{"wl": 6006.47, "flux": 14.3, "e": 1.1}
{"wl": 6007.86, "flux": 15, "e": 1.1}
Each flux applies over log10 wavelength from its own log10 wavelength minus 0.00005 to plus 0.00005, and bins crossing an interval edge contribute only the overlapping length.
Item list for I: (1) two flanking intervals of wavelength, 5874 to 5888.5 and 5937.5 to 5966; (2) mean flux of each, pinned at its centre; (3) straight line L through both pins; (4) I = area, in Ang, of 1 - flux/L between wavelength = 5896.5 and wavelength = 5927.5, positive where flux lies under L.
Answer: 1.2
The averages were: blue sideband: 13.7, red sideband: 14.8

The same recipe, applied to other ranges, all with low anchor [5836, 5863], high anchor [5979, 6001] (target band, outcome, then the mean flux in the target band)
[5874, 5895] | 2.9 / 12.8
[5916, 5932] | 0.6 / 14.3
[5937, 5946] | 0.0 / 14.7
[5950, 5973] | -0.1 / 14.8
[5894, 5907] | 2.2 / 12.3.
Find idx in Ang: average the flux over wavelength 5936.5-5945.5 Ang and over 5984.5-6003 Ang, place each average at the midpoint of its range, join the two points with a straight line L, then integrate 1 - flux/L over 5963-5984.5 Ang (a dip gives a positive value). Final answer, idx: 0.39 Ang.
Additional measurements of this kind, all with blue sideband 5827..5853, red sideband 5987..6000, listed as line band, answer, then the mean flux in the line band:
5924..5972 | 0.6 Ang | 14.8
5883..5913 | 4.9 Ang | 12.5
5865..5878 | 0.4 Ang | 14.5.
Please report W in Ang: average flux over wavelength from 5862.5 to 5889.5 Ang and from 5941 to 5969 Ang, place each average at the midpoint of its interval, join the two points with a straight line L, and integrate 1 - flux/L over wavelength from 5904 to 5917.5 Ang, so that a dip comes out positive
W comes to 0.5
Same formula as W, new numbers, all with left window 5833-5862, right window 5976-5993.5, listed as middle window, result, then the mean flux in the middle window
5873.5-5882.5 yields 0.4 Ang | 14.2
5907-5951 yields 0.6 Ang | 14.5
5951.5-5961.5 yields -0.1 Ang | 14.9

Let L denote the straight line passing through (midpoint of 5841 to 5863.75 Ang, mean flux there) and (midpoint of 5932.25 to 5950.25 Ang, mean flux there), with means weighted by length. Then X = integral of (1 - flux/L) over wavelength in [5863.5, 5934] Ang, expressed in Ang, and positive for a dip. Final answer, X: 6.2 Ang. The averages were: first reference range 14.9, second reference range 15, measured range 13.6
